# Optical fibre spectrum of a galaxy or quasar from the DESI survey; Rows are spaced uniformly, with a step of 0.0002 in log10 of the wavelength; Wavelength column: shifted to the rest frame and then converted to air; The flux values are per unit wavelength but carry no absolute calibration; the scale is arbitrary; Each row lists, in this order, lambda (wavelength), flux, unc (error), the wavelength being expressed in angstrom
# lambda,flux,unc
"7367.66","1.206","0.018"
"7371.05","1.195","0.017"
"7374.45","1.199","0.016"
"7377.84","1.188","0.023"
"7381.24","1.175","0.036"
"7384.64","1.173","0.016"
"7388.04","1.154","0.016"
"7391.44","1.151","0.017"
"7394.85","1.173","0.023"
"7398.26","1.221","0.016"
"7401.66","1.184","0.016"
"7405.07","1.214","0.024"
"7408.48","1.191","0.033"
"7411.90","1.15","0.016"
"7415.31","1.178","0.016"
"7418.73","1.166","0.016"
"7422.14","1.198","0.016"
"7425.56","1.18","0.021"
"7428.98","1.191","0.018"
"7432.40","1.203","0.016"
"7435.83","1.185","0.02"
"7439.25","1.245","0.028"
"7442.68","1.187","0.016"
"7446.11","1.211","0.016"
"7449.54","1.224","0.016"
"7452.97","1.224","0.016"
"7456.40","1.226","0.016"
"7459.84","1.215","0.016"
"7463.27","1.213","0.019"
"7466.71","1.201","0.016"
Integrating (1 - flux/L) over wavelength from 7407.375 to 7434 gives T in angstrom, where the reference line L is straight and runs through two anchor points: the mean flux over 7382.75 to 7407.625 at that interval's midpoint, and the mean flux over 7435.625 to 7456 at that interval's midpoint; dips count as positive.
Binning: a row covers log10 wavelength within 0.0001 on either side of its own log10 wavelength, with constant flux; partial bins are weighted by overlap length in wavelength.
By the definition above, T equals 0.38 angstrom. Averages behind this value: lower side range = 1.18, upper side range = 1.22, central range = 1.18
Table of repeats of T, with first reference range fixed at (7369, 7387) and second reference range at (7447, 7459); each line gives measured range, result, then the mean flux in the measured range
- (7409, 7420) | 0.3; 1.17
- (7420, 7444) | 0.3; 1.2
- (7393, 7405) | 0.0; 1.19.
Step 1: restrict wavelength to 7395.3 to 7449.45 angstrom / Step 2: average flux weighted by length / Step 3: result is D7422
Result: 1.19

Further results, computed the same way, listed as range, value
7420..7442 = 1.2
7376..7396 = 1.17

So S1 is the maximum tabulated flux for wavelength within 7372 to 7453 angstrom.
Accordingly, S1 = 1.245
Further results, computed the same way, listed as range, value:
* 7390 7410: 1.221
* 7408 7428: 1.198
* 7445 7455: 1.224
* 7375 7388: 1.188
